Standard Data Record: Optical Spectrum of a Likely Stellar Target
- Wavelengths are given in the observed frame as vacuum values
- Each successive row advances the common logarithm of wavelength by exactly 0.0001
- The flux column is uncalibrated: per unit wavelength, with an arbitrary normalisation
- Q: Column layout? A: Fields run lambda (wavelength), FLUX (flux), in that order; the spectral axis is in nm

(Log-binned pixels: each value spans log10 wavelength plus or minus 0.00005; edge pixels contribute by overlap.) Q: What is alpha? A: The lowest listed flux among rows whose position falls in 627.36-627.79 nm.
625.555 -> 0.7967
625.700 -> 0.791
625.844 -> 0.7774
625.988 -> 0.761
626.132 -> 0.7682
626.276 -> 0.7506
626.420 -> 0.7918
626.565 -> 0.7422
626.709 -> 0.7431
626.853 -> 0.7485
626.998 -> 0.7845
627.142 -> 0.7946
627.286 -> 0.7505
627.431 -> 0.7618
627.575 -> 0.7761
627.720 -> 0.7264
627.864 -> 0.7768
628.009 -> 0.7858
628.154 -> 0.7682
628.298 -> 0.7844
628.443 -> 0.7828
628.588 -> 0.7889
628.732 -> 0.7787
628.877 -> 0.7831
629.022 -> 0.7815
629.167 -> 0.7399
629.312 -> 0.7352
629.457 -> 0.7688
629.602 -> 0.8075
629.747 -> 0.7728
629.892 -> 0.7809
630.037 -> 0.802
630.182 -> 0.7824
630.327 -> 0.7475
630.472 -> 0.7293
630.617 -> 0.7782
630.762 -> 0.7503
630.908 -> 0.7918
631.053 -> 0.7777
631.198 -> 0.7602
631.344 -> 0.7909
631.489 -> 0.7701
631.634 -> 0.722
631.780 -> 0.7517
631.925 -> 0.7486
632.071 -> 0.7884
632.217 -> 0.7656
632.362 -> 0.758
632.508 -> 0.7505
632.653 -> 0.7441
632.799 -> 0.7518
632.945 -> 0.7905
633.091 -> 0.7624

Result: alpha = 0.7264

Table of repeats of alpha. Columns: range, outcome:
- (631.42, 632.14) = 0.722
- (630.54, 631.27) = 0.7503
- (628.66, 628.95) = 0.7787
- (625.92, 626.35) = 0.7506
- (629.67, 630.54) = 0.7293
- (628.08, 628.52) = 0.7682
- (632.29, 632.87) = 0.7441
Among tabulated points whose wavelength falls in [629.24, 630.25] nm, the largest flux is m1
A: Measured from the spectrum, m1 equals 0.8075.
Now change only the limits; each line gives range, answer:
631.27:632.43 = 0.7909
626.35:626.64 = 0.7918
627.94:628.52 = 0.7858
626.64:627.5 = 0.7946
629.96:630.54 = 0.802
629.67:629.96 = 0.7809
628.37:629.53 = 0.7889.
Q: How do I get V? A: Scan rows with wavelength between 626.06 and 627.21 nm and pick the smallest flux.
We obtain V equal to 0.7422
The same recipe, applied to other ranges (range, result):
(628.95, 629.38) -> 0.7352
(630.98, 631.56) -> 0.7602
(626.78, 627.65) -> 0.7485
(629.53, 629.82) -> 0.7728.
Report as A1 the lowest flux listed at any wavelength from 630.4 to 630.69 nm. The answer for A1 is 0.7293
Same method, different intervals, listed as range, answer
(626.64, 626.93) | 0.7431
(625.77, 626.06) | 0.761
